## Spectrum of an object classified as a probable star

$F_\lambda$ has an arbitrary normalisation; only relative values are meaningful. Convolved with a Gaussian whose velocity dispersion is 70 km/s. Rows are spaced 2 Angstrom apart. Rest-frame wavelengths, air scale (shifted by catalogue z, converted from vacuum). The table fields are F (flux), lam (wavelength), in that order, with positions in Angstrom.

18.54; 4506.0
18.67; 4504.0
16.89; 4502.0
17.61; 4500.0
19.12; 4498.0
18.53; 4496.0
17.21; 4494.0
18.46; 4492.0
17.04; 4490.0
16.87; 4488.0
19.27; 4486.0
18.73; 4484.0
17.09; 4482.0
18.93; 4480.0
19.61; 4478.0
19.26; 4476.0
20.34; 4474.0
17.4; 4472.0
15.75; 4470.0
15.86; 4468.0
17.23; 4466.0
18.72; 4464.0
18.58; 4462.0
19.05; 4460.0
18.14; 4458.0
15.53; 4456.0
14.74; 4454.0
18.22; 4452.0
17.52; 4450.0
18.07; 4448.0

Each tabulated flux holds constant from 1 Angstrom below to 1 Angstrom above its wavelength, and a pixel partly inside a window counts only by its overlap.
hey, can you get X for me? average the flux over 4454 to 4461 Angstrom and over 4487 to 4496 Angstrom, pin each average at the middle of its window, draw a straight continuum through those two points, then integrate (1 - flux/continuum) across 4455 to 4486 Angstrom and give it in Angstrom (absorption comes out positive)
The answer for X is -1.3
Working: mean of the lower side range 17.2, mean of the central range 18.1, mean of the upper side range 17.5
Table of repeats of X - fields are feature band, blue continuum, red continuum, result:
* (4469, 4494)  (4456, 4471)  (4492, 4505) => -0.6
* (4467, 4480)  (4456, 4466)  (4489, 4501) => 0.0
